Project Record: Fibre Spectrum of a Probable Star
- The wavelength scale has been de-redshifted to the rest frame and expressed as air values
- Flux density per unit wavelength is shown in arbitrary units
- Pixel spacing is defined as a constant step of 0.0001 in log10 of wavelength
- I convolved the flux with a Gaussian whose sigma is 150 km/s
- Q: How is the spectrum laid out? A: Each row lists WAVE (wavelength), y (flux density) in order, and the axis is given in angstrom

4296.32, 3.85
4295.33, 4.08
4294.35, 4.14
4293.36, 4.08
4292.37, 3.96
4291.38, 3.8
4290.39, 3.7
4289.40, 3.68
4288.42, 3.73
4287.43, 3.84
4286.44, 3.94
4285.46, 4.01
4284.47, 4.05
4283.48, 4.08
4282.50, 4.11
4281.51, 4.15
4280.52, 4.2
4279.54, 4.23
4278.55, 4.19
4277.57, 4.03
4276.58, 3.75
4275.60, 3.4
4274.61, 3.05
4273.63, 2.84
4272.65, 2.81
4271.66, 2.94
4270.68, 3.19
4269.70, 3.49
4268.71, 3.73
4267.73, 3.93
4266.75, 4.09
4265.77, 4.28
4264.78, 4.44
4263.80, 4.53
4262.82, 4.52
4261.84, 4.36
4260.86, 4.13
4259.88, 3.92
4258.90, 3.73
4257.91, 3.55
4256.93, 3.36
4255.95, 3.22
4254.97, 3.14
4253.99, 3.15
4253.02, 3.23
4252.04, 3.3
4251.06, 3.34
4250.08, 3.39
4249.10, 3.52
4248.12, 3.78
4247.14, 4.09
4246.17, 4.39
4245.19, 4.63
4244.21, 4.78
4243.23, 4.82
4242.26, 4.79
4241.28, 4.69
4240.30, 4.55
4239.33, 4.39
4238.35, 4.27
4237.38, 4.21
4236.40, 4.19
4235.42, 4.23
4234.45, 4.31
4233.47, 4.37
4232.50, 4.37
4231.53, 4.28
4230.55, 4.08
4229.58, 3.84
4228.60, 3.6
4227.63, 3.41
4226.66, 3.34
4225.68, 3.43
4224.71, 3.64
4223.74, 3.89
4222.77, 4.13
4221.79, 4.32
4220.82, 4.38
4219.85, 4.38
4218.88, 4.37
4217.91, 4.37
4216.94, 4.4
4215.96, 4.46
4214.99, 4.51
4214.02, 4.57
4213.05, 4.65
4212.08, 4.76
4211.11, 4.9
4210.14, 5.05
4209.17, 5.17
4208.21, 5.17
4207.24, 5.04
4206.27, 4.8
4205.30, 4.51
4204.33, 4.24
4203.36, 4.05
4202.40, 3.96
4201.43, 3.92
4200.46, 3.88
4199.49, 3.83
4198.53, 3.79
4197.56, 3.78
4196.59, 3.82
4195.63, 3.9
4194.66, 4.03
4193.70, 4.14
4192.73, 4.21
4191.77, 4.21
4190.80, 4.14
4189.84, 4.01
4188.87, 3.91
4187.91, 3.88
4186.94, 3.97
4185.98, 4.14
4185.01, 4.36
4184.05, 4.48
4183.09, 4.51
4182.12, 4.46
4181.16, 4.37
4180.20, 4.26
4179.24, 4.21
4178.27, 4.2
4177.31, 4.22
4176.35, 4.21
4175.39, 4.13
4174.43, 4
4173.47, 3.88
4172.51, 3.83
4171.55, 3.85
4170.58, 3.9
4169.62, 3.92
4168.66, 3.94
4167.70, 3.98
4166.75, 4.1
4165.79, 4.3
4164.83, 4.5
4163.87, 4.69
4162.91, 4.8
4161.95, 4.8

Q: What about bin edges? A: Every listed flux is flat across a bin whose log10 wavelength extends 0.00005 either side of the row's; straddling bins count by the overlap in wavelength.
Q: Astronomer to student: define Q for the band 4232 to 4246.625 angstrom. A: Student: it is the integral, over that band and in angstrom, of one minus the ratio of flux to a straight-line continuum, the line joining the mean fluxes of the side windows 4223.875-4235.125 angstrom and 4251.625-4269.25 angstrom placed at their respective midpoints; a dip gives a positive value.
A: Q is -2.28 angstrom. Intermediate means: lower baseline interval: 3.89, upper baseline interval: 3.81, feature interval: 4.47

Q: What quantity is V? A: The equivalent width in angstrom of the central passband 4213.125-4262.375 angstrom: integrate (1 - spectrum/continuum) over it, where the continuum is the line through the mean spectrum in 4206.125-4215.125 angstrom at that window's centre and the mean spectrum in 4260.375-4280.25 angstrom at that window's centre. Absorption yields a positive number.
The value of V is 3.94 angstrom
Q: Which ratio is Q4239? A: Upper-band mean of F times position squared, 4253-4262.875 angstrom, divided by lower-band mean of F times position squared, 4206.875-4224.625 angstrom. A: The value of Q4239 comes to 0.8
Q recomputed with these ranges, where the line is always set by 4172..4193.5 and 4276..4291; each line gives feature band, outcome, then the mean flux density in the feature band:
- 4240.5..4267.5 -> 0.4 angstrom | 3.97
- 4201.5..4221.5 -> -2.2 angstrom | 4.57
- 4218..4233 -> 0.4 angstrom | 3.98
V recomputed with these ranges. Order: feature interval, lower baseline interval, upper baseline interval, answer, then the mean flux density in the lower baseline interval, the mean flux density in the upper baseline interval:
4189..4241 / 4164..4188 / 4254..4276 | -3.9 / 4.16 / 3.65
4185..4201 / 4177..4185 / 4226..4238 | 1.0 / 4.34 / 4.01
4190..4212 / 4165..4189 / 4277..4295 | -1.1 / 4.13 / 4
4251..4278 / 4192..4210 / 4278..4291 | 2.8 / 4.25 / 3.99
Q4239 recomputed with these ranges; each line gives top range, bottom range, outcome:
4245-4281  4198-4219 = 0.85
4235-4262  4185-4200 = 1.02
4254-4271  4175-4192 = 0.95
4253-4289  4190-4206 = 0.97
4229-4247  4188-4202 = 1.13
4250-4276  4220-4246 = 0.87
